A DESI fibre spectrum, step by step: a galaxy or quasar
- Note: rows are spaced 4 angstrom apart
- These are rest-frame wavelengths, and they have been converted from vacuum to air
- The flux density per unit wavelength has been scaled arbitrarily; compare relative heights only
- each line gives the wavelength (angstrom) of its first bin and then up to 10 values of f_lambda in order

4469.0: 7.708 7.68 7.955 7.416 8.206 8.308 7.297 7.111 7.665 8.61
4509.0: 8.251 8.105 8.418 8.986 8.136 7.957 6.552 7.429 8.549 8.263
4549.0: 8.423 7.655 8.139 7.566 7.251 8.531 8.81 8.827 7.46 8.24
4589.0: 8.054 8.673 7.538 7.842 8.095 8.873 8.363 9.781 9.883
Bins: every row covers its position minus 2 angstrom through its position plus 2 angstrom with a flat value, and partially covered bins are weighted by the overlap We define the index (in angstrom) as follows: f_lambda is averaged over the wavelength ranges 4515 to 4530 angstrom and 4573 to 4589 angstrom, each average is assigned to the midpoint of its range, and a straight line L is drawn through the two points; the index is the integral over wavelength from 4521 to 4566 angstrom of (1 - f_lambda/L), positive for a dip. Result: 2.5 angstrom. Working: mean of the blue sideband 8.4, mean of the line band 7.88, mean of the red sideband 8.24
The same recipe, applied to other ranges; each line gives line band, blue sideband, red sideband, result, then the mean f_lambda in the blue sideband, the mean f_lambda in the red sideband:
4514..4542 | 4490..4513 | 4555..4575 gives -0.2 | 7.84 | 8.06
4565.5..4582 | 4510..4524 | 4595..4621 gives 0.3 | 8.46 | 8.53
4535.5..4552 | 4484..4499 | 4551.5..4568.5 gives -0.9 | 7.7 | 7.73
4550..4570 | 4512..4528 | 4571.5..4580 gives 1.8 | 8.4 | 8.66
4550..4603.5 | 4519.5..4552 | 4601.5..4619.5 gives 2.2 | 8.01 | 8.73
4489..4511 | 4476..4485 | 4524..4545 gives -0.2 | 7.77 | 7.76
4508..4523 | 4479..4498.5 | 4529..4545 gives -1.5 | 7.68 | 7.66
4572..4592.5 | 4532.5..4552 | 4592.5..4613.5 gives -0.5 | 7.93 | 8.19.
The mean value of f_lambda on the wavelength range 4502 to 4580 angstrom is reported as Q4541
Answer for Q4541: 8.11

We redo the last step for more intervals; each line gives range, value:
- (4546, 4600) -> 8.09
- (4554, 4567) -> 7.65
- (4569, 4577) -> 8.74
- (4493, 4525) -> 8.11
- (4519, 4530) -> 8.4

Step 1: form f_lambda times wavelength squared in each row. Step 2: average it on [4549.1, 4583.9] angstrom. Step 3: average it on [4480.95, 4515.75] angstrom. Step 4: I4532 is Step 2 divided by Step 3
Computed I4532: 1.05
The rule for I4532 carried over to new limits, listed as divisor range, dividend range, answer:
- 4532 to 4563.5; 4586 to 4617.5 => 1.09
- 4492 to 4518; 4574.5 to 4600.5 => 1.06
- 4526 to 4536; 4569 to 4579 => 1.21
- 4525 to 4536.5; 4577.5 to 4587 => 1.10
